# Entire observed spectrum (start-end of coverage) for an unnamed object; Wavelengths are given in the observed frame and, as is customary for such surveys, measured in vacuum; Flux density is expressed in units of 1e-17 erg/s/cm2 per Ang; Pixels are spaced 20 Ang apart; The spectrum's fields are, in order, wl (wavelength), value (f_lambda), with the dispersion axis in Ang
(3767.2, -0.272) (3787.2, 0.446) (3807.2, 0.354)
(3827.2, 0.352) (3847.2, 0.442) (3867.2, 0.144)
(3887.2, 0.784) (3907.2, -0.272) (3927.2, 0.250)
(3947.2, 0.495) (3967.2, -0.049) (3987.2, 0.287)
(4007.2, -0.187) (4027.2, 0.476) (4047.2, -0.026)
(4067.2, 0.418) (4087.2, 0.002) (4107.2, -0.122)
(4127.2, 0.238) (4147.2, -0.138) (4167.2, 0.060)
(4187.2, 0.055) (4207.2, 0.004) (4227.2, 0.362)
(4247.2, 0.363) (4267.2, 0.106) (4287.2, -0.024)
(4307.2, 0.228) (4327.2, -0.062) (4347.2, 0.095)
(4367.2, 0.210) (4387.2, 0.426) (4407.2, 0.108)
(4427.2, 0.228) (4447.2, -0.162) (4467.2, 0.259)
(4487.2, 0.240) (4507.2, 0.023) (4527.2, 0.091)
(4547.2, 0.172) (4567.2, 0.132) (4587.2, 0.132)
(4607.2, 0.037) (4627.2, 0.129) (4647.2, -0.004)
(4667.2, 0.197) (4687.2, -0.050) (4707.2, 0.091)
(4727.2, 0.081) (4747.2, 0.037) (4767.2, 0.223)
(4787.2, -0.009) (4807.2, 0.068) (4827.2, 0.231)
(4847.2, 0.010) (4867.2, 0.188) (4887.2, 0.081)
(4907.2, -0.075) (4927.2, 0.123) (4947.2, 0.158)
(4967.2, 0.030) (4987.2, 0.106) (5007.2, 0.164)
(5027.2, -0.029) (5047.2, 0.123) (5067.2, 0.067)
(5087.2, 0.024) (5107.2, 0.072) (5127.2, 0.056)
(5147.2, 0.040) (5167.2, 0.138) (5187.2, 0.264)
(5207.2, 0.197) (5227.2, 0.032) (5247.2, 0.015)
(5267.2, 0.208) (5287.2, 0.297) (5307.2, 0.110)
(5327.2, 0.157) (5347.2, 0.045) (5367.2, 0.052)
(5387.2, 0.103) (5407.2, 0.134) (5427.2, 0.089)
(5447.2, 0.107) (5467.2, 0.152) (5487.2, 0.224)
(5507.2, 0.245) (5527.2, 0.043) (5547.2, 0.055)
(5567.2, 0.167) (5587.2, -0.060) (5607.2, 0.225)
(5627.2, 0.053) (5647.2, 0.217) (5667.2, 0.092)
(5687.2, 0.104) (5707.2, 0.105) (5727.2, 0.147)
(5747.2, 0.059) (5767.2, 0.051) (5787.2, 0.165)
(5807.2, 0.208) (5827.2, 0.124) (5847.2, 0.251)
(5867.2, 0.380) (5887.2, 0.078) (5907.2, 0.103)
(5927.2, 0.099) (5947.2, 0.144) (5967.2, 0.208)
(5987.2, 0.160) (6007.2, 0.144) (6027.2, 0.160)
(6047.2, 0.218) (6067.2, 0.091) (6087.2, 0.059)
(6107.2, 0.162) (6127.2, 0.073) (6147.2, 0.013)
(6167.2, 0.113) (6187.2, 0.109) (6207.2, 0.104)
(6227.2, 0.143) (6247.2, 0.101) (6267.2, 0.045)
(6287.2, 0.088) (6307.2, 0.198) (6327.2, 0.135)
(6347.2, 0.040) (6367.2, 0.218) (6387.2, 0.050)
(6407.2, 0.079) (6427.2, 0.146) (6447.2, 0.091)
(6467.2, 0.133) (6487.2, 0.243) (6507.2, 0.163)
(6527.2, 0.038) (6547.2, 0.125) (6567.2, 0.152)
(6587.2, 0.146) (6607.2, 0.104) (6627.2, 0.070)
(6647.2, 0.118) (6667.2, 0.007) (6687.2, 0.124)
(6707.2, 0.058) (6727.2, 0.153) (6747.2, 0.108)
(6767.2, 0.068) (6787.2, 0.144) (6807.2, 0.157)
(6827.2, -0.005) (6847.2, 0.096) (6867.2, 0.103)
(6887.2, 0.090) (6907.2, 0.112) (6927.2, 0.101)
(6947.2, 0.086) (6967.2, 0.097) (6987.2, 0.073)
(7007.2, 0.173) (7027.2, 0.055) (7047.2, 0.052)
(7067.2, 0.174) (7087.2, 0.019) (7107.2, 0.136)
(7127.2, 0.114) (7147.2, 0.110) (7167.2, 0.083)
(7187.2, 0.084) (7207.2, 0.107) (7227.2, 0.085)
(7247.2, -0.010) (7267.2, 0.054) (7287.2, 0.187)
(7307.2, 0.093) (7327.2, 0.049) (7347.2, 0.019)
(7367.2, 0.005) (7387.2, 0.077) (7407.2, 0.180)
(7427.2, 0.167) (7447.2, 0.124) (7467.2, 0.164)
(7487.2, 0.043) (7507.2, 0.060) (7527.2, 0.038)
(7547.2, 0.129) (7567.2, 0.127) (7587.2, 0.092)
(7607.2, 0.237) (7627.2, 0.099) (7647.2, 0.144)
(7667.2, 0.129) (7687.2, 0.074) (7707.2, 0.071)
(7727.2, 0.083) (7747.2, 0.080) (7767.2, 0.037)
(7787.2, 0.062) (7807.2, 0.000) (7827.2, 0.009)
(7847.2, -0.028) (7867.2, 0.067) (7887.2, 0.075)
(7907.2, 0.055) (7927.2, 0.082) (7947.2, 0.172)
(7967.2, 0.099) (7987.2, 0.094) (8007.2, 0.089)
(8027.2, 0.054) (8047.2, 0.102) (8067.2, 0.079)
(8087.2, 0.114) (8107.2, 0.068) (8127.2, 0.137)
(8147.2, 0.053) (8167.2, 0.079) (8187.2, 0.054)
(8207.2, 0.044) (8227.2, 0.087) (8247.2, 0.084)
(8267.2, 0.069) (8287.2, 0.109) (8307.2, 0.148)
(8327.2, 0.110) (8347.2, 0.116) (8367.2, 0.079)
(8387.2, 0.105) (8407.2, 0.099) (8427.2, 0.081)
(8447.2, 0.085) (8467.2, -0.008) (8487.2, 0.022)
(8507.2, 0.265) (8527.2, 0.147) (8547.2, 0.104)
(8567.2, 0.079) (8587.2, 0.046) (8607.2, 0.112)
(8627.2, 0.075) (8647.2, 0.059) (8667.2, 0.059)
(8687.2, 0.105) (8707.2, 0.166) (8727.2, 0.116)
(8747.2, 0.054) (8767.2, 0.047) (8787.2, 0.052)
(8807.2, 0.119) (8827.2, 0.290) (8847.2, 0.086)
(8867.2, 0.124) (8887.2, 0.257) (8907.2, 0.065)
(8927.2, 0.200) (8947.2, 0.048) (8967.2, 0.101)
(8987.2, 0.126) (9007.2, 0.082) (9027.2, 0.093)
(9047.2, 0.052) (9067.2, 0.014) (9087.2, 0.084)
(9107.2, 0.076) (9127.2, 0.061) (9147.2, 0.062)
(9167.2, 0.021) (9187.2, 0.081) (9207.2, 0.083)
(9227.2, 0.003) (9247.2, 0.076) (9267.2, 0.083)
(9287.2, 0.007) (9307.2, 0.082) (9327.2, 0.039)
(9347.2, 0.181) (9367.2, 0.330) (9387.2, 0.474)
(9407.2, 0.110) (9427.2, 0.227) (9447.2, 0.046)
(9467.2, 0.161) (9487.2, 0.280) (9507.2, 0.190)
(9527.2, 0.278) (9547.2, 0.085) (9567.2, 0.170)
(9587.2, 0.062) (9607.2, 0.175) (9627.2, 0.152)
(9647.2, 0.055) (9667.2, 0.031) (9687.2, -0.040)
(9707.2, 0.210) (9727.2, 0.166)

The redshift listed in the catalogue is 0.29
